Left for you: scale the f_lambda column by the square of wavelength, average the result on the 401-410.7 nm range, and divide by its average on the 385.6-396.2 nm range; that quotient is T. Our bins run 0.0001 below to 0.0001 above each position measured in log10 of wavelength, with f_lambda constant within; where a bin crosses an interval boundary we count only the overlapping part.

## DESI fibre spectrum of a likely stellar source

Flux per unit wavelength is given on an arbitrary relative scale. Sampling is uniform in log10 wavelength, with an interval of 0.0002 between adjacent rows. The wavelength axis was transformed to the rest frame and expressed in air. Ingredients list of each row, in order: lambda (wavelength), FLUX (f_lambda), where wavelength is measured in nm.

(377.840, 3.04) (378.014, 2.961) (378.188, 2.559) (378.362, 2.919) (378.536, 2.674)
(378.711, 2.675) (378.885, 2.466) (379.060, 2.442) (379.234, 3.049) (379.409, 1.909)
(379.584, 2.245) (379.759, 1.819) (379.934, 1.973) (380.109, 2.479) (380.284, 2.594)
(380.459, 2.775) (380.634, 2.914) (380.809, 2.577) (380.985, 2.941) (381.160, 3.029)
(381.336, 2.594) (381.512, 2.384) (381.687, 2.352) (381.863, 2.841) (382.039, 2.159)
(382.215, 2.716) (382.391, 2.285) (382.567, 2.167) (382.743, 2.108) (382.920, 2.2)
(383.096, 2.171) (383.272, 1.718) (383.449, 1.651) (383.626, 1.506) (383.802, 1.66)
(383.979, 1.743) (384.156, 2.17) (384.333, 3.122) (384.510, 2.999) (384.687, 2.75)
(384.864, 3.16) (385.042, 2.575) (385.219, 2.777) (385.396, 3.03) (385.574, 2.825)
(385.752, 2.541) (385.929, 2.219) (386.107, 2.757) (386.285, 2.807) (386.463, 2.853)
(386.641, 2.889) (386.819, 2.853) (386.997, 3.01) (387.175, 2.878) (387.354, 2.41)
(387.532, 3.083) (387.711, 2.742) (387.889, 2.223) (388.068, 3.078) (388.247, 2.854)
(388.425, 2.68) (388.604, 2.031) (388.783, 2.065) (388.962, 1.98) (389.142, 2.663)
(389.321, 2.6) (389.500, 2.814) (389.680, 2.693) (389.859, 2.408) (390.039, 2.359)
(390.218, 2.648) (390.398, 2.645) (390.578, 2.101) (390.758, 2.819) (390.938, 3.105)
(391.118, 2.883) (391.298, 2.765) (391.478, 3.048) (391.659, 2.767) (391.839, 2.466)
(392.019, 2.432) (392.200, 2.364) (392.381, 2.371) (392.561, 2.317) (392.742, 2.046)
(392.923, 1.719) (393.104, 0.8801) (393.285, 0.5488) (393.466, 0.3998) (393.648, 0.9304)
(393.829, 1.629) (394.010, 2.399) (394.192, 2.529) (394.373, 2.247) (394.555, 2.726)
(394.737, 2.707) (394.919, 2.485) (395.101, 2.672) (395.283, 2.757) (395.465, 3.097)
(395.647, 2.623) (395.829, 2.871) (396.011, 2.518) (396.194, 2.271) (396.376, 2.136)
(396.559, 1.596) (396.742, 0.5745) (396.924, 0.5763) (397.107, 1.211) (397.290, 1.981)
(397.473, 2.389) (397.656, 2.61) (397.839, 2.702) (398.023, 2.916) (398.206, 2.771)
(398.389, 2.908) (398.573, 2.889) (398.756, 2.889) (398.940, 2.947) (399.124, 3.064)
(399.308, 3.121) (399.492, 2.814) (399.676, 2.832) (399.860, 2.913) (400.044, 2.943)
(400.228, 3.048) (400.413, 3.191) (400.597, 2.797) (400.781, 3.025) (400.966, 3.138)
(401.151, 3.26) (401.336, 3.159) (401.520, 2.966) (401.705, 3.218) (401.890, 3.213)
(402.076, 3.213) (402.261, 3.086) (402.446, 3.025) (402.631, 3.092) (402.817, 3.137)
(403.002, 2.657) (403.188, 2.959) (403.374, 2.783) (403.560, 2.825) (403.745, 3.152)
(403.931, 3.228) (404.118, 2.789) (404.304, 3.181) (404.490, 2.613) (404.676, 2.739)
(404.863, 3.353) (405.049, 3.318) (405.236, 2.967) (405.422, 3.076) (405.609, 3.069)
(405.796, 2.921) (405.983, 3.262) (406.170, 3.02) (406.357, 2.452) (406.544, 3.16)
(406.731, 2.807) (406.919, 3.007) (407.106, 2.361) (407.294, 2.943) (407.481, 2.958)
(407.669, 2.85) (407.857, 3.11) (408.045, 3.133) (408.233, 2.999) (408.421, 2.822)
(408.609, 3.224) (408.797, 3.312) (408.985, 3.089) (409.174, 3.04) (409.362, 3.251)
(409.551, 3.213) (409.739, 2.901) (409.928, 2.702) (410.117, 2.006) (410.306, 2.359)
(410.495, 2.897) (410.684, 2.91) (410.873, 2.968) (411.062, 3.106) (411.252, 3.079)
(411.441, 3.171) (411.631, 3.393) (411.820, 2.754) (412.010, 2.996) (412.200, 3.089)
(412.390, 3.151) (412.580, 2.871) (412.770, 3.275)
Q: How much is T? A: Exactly 1.3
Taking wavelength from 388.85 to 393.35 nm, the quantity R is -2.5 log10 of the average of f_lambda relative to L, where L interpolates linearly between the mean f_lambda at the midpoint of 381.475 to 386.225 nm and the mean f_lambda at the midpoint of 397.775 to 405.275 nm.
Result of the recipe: 0.109 mag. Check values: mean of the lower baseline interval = 2.4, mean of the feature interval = 2.39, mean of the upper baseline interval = 3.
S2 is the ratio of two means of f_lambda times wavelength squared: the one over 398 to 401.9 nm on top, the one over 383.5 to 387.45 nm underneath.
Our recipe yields 1.24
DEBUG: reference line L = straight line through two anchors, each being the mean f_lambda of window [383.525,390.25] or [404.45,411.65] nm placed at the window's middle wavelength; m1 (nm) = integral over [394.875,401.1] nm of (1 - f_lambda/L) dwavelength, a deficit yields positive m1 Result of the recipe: 0.48 nm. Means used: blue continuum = 2.59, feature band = 2.57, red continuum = 2.96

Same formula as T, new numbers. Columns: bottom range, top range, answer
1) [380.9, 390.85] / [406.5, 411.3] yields 1.30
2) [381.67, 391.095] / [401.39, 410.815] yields 1.30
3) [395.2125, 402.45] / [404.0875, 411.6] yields 1.15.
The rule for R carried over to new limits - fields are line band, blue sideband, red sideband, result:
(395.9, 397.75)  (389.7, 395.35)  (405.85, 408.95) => 0.343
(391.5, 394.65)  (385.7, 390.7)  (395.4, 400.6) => 0.295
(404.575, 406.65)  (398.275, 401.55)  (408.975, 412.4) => -0.022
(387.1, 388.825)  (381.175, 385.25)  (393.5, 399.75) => -0.114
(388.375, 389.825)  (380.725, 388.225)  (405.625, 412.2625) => 0.080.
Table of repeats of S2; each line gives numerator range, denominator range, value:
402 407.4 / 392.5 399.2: 1.43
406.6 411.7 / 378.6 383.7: 1.43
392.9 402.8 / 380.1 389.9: 1.05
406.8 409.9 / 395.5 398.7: 1.42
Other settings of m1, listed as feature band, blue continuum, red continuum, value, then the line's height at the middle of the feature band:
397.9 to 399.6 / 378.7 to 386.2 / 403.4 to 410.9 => -0.088 nm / 2.78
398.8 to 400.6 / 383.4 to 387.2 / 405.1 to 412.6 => -0.100 nm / 2.82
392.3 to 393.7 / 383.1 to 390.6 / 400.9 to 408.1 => 0.669 nm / 2.7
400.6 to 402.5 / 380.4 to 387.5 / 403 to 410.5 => -0.179 nm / 2.85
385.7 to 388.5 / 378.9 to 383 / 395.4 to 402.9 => -0.225 nm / 2.54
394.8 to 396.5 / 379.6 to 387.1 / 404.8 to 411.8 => 0.089 nm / 2.73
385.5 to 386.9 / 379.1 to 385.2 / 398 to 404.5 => -0.106 nm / 2.52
